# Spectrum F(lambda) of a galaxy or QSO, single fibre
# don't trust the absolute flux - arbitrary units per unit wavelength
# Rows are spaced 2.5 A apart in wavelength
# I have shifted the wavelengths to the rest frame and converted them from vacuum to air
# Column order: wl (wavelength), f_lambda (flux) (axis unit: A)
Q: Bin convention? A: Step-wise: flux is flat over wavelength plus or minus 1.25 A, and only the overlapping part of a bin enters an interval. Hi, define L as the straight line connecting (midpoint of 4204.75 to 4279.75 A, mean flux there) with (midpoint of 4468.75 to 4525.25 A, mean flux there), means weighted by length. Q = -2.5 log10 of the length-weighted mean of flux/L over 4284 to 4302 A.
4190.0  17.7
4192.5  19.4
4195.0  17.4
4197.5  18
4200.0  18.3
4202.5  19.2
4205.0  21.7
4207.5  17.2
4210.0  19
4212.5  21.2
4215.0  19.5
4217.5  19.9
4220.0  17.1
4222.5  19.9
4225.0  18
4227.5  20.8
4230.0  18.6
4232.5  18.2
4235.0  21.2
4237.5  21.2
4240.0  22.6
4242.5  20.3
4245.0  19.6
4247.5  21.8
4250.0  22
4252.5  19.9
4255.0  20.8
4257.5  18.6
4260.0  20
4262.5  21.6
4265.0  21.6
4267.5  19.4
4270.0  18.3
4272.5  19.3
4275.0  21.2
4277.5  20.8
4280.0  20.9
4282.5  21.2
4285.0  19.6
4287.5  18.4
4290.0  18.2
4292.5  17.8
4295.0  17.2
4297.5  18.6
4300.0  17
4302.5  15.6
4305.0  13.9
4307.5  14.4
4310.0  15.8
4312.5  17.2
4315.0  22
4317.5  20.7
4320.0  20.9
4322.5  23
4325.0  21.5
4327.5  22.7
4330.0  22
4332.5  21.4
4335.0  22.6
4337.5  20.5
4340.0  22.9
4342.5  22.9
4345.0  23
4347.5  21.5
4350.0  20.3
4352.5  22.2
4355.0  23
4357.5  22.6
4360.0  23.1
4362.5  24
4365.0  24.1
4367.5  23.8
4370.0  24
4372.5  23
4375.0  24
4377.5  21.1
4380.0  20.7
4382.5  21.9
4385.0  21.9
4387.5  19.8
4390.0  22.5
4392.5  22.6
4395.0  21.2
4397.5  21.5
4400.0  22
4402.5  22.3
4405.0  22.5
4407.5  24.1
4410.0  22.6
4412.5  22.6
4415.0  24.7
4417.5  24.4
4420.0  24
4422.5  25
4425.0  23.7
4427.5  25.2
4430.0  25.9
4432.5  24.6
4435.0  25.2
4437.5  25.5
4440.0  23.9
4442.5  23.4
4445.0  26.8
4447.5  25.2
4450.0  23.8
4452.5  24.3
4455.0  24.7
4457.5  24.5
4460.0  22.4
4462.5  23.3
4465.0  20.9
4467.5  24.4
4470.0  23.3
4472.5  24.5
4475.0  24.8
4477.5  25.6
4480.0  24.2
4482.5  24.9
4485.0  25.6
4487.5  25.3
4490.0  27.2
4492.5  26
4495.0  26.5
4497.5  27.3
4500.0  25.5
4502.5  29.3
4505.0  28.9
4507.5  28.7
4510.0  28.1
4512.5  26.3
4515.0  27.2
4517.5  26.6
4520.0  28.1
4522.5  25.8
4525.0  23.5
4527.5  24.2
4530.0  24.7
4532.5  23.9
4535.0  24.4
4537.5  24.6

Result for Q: 0.18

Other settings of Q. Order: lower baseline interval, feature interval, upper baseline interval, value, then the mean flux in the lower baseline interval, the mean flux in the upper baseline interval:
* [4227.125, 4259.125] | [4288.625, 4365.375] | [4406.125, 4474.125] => 0.09 mag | 20.4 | 24.2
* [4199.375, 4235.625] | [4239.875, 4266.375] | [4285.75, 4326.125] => -0.10 mag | 19.3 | 18.3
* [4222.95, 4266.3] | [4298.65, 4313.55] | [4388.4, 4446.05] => 0.35 mag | 20.4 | 23.7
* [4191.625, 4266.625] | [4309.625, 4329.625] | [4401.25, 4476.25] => 0.05 mag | 19.8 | 24.1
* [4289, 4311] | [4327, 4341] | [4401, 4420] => -0.18 mag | 16.5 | 23.3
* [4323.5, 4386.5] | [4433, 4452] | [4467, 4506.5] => 0.00 mag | 22.4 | 25.9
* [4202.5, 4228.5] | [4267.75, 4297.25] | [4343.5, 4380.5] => 0.09 mag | 19.4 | 22.7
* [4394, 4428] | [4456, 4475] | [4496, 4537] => 0.06 mag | 23.2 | 26.4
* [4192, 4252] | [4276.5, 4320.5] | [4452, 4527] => 0.17 mag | 19.7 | 25.6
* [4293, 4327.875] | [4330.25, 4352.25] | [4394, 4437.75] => -0.10 mag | 18.5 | 23.7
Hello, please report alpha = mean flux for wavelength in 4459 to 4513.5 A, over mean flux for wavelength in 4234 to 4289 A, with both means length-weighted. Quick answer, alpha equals 1.3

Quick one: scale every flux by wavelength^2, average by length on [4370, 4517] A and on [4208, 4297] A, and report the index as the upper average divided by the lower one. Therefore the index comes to 1.34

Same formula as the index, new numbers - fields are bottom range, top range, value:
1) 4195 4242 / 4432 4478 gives 1.39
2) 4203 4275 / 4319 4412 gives 1.18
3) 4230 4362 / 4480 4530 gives 1.44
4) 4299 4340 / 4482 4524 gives 1.49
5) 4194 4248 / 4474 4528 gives 1.53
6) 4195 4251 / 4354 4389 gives 1.23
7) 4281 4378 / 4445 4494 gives 1.26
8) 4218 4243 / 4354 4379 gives 1.25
